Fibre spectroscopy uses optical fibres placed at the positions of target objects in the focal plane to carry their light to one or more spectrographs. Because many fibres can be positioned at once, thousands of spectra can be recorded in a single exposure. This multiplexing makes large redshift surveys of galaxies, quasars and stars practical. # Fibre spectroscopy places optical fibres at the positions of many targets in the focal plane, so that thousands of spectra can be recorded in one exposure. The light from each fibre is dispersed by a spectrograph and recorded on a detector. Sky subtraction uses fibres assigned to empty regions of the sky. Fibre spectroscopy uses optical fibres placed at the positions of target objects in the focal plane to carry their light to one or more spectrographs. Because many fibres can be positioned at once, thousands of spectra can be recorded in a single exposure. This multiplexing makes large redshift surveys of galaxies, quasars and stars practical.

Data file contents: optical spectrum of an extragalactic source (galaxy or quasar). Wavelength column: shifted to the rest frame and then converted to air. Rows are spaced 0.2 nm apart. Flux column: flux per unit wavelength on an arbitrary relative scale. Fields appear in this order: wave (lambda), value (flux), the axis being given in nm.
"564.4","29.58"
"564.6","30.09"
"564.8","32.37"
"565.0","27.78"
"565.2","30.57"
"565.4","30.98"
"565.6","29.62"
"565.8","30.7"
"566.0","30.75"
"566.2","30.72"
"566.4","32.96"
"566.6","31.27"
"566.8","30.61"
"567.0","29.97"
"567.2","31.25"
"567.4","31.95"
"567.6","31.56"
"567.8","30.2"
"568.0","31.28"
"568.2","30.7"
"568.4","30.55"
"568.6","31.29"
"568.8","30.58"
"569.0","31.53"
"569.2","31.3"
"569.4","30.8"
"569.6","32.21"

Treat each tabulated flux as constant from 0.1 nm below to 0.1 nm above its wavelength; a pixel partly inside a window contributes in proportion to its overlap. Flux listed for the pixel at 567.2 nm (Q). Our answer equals 31.25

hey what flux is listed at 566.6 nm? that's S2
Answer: 31.27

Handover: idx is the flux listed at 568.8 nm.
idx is 30.58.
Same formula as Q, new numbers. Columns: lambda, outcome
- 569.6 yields 32.21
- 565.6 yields 29.62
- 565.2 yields 30.57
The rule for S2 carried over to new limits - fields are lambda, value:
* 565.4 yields 30.98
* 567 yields 29.97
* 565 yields 27.78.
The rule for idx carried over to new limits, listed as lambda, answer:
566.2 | 30.72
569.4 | 30.8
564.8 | 32.37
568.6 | 31.29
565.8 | 30.7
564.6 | 30.09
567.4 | 31.95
